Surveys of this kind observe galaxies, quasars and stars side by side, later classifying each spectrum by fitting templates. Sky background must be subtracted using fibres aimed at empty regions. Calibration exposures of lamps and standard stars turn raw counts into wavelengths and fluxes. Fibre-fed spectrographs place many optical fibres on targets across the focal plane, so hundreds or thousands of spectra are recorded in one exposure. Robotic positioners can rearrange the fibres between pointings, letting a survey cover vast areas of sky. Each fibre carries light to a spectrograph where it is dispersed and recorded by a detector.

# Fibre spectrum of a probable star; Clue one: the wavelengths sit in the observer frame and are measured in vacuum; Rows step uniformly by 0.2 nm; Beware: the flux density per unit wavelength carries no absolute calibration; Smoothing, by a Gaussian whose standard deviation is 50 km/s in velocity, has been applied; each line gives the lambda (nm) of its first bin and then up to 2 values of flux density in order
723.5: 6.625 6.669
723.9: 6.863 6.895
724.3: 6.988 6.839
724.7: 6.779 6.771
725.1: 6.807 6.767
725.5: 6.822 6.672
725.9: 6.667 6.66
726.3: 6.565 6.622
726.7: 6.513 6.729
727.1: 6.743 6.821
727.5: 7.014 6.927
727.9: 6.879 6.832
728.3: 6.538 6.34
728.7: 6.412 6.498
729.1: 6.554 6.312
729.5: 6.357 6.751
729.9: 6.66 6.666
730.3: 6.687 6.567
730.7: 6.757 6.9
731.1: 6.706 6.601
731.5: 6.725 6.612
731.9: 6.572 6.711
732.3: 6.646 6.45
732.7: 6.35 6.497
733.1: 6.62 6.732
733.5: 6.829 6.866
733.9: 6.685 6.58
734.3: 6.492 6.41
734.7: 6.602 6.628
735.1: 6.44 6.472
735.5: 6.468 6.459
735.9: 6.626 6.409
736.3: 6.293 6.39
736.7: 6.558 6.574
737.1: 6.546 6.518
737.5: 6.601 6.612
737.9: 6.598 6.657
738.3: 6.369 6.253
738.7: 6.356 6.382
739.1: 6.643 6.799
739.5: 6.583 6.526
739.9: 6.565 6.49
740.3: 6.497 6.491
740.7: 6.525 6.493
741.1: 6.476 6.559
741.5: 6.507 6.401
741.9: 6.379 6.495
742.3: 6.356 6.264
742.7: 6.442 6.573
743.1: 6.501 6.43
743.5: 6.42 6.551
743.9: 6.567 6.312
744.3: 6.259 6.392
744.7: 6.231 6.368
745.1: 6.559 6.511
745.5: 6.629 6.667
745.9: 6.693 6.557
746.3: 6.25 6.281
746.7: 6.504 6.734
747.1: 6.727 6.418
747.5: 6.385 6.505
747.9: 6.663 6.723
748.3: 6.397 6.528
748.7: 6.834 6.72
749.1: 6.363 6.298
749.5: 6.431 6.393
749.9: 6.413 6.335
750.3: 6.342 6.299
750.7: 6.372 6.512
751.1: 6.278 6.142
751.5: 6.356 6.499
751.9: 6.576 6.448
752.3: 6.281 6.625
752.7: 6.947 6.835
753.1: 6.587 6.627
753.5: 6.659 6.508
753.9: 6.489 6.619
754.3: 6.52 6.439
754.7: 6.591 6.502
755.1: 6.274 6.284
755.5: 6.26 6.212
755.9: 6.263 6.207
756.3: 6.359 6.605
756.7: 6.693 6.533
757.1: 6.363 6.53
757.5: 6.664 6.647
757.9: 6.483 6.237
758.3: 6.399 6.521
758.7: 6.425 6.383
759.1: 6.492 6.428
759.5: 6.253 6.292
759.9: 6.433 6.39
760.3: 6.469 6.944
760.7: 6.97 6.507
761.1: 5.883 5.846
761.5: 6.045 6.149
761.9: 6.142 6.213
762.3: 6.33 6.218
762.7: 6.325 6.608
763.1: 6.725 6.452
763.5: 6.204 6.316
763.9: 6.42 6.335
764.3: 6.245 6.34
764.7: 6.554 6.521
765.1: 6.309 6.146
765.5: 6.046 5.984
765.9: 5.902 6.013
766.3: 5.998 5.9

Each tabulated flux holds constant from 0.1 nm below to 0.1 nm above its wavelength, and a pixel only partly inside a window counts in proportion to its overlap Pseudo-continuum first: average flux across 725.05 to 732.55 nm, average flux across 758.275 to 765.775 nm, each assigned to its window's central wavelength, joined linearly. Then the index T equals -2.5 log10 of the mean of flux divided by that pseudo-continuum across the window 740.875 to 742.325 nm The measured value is 0.01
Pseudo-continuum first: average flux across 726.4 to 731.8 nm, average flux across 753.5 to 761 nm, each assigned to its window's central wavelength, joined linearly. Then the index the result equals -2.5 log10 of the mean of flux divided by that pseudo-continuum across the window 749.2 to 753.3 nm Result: 0.01 mag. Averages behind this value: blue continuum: 6.66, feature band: 6.45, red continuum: 6.47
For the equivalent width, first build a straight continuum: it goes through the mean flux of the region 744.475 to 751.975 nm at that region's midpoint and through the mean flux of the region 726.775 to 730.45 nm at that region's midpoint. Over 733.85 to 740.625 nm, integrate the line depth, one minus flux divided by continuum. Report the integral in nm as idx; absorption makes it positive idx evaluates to 0.06 nm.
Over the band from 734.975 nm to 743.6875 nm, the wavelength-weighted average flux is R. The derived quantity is 6.49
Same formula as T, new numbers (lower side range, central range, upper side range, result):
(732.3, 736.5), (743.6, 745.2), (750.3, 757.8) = 0.017 mag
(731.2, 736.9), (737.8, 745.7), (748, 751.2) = 0.006 mag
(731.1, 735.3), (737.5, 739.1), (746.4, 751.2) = 0.013 mag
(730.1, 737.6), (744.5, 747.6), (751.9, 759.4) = 0.005 mag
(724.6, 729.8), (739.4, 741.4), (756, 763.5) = 0.007 mag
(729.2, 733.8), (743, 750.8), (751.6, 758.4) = 0.011 mag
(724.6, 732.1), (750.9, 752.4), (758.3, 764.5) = 0.013 mag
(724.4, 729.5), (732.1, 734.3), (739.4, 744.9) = -0.006 mag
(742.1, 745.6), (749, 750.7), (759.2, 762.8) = 0.006 mag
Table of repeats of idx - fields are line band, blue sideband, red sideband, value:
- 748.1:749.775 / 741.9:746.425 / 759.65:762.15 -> -0.024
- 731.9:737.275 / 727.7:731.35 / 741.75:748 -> 0.017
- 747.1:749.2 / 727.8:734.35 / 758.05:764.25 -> -0.028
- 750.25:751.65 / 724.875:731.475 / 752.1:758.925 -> 0.040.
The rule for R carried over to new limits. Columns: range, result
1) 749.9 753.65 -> 6.48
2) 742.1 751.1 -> 6.47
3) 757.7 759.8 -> 6.4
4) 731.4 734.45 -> 6.62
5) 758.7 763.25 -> 6.37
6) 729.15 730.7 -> 6.58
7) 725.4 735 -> 6.64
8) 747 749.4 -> 6.55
